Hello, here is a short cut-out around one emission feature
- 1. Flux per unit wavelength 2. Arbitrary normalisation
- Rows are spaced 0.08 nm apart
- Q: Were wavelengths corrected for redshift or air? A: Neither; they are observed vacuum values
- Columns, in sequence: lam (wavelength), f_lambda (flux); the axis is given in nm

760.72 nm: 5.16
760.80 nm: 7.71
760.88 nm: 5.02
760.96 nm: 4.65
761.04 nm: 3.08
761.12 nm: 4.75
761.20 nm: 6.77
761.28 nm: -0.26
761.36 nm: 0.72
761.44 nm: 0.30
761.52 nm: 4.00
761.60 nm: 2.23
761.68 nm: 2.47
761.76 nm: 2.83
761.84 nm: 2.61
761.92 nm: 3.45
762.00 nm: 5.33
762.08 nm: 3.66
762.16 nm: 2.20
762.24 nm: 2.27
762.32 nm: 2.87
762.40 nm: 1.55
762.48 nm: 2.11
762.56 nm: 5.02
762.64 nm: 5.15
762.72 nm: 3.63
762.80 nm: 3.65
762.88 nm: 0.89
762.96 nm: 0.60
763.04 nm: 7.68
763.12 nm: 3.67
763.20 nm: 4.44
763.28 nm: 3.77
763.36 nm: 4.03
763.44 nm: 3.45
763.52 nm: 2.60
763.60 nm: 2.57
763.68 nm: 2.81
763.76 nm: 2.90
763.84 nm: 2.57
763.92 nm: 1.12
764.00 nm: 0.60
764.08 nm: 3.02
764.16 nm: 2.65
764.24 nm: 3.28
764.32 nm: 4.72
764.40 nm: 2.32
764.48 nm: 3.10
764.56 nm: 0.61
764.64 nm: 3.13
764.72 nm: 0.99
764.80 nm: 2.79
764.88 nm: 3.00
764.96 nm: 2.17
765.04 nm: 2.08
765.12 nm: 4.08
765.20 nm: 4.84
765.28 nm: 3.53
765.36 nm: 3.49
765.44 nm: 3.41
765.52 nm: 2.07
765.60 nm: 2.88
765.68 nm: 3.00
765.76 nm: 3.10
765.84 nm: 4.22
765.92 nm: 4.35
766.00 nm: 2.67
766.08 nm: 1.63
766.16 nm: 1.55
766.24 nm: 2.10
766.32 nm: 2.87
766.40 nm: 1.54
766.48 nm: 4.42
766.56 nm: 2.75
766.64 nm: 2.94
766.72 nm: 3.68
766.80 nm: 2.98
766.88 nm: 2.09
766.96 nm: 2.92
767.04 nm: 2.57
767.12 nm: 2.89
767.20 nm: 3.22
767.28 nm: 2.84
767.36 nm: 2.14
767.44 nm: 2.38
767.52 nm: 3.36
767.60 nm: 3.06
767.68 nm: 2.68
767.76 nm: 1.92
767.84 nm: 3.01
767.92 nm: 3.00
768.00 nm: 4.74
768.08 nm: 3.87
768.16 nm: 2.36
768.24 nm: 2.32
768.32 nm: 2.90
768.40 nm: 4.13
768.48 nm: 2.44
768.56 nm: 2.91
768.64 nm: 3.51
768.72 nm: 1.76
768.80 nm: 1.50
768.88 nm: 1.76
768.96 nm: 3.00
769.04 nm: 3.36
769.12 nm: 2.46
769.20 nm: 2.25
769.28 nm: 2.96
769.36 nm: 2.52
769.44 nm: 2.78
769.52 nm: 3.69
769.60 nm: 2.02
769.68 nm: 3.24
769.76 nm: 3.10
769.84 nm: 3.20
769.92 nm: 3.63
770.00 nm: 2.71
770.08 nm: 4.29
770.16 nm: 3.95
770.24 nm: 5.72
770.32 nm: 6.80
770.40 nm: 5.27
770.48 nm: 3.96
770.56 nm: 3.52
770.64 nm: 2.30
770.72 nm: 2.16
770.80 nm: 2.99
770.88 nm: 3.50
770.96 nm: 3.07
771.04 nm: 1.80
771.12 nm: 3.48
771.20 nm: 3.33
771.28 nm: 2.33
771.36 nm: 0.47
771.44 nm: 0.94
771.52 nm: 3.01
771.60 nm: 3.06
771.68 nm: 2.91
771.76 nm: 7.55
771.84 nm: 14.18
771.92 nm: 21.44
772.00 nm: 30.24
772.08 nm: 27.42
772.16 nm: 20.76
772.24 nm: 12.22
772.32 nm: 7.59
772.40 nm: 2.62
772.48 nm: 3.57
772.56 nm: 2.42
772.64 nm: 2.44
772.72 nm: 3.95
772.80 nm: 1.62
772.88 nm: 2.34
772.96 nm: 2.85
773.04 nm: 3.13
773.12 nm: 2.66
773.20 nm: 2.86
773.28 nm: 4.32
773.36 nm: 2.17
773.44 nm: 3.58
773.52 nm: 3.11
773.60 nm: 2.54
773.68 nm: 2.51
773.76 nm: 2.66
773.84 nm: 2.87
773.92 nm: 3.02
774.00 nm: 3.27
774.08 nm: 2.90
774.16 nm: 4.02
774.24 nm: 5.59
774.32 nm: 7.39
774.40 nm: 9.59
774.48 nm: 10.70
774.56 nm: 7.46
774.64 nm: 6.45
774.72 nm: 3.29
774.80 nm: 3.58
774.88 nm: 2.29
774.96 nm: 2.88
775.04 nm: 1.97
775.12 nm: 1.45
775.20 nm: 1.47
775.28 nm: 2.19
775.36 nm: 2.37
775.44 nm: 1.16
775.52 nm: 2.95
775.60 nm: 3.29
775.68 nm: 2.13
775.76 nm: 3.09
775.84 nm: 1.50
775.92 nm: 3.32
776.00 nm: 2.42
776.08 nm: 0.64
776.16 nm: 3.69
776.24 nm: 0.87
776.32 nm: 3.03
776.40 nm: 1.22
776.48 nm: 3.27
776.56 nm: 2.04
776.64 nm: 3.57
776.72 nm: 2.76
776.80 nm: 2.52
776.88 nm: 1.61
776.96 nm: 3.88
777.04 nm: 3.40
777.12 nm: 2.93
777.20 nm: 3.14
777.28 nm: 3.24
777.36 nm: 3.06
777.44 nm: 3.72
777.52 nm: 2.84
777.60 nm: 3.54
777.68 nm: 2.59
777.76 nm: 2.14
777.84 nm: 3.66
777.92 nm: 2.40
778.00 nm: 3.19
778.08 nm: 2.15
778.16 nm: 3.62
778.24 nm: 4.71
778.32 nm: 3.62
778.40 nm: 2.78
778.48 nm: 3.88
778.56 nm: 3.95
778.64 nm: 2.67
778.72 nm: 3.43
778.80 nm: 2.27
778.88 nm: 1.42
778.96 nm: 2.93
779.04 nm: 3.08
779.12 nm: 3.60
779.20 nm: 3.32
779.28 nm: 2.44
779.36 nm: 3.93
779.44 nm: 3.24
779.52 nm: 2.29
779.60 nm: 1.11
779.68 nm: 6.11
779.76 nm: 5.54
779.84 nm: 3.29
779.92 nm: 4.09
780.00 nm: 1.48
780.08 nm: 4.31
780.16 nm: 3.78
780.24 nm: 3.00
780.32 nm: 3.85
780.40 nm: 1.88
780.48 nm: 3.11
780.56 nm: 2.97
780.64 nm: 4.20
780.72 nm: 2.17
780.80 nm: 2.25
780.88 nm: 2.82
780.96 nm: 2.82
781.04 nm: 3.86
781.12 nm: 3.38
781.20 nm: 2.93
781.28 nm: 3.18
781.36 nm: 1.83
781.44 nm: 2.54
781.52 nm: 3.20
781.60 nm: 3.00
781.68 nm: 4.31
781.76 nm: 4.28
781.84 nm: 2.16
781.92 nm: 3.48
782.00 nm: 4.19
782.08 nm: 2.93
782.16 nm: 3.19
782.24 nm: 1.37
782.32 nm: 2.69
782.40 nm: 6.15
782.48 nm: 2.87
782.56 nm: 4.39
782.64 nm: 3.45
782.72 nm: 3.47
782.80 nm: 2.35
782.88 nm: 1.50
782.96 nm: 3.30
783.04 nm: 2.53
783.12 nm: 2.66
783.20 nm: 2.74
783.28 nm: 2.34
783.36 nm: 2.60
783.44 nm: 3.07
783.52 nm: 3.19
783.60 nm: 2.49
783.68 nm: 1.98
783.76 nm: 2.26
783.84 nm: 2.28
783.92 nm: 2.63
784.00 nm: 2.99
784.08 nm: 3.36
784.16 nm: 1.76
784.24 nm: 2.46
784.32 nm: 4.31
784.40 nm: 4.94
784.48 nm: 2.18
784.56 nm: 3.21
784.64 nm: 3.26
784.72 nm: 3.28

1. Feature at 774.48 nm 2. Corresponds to [N II] 6583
